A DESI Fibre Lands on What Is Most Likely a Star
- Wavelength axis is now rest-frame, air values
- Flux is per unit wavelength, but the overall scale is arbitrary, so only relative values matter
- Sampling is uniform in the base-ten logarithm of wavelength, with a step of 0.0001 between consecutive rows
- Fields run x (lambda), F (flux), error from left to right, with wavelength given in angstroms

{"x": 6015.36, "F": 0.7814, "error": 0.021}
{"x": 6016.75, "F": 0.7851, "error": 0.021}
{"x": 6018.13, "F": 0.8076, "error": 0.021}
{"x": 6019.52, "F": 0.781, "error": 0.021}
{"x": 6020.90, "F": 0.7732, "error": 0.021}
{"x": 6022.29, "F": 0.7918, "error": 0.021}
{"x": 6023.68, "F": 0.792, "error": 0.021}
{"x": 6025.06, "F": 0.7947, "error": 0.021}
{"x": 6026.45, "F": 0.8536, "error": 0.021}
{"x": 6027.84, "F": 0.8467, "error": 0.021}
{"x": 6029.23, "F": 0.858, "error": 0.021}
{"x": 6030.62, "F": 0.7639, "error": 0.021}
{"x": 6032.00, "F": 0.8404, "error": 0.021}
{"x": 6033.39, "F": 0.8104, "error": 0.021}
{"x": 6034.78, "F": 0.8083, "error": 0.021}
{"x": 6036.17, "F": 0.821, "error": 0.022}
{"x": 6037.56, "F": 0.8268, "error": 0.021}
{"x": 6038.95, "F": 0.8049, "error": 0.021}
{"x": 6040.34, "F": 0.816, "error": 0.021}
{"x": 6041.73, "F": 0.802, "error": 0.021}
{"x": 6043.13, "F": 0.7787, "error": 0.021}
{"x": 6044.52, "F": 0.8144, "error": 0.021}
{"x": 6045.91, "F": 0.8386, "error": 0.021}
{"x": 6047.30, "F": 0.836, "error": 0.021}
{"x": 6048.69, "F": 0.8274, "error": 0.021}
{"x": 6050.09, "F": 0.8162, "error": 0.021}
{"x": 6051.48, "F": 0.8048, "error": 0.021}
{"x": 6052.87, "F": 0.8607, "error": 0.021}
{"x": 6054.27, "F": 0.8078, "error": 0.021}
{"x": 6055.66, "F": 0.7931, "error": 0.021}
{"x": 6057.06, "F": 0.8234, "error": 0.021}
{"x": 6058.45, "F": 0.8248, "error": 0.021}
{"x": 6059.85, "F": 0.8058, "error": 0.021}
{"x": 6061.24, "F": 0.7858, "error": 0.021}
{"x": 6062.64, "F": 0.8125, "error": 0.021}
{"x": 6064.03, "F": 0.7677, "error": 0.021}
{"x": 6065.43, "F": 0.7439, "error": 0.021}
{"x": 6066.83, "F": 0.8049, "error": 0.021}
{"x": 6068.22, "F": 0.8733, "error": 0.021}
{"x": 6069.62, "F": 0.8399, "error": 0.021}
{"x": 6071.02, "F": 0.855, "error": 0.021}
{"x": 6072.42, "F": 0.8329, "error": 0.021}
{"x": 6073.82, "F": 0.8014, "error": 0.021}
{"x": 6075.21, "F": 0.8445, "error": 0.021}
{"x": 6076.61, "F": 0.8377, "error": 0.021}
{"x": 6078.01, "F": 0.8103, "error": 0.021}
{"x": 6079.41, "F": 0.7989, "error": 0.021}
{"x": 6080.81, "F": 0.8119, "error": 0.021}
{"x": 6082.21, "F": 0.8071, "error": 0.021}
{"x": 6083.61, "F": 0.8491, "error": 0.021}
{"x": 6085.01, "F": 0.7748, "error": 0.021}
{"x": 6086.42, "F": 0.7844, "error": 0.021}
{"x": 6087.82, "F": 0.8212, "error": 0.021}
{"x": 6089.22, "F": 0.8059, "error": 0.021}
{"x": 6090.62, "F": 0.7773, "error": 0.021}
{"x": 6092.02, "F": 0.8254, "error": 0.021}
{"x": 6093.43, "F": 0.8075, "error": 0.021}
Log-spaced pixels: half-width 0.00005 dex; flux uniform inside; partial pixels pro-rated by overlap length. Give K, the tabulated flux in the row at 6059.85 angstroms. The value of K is 0.8058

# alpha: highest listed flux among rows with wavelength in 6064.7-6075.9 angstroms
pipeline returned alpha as 0.8733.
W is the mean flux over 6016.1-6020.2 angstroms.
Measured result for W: 0.792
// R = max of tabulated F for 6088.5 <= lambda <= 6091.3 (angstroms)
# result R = 0.8059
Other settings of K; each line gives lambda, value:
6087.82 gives 0.8212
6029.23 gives 0.858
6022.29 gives 0.7918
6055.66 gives 0.7931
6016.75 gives 0.7851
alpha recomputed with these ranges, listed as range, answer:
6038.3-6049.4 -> 0.8386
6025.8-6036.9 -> 0.858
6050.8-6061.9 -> 0.8607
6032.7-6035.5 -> 0.8104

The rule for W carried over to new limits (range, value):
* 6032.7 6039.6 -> 0.814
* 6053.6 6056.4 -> 0.8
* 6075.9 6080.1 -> 0.815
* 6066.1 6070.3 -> 0.839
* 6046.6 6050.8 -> 0.827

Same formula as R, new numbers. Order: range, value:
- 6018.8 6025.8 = 0.7947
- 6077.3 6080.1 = 0.8103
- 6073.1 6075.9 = 0.8445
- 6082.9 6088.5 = 0.8491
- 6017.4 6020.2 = 0.8076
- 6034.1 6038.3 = 0.8268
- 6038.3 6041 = 0.816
